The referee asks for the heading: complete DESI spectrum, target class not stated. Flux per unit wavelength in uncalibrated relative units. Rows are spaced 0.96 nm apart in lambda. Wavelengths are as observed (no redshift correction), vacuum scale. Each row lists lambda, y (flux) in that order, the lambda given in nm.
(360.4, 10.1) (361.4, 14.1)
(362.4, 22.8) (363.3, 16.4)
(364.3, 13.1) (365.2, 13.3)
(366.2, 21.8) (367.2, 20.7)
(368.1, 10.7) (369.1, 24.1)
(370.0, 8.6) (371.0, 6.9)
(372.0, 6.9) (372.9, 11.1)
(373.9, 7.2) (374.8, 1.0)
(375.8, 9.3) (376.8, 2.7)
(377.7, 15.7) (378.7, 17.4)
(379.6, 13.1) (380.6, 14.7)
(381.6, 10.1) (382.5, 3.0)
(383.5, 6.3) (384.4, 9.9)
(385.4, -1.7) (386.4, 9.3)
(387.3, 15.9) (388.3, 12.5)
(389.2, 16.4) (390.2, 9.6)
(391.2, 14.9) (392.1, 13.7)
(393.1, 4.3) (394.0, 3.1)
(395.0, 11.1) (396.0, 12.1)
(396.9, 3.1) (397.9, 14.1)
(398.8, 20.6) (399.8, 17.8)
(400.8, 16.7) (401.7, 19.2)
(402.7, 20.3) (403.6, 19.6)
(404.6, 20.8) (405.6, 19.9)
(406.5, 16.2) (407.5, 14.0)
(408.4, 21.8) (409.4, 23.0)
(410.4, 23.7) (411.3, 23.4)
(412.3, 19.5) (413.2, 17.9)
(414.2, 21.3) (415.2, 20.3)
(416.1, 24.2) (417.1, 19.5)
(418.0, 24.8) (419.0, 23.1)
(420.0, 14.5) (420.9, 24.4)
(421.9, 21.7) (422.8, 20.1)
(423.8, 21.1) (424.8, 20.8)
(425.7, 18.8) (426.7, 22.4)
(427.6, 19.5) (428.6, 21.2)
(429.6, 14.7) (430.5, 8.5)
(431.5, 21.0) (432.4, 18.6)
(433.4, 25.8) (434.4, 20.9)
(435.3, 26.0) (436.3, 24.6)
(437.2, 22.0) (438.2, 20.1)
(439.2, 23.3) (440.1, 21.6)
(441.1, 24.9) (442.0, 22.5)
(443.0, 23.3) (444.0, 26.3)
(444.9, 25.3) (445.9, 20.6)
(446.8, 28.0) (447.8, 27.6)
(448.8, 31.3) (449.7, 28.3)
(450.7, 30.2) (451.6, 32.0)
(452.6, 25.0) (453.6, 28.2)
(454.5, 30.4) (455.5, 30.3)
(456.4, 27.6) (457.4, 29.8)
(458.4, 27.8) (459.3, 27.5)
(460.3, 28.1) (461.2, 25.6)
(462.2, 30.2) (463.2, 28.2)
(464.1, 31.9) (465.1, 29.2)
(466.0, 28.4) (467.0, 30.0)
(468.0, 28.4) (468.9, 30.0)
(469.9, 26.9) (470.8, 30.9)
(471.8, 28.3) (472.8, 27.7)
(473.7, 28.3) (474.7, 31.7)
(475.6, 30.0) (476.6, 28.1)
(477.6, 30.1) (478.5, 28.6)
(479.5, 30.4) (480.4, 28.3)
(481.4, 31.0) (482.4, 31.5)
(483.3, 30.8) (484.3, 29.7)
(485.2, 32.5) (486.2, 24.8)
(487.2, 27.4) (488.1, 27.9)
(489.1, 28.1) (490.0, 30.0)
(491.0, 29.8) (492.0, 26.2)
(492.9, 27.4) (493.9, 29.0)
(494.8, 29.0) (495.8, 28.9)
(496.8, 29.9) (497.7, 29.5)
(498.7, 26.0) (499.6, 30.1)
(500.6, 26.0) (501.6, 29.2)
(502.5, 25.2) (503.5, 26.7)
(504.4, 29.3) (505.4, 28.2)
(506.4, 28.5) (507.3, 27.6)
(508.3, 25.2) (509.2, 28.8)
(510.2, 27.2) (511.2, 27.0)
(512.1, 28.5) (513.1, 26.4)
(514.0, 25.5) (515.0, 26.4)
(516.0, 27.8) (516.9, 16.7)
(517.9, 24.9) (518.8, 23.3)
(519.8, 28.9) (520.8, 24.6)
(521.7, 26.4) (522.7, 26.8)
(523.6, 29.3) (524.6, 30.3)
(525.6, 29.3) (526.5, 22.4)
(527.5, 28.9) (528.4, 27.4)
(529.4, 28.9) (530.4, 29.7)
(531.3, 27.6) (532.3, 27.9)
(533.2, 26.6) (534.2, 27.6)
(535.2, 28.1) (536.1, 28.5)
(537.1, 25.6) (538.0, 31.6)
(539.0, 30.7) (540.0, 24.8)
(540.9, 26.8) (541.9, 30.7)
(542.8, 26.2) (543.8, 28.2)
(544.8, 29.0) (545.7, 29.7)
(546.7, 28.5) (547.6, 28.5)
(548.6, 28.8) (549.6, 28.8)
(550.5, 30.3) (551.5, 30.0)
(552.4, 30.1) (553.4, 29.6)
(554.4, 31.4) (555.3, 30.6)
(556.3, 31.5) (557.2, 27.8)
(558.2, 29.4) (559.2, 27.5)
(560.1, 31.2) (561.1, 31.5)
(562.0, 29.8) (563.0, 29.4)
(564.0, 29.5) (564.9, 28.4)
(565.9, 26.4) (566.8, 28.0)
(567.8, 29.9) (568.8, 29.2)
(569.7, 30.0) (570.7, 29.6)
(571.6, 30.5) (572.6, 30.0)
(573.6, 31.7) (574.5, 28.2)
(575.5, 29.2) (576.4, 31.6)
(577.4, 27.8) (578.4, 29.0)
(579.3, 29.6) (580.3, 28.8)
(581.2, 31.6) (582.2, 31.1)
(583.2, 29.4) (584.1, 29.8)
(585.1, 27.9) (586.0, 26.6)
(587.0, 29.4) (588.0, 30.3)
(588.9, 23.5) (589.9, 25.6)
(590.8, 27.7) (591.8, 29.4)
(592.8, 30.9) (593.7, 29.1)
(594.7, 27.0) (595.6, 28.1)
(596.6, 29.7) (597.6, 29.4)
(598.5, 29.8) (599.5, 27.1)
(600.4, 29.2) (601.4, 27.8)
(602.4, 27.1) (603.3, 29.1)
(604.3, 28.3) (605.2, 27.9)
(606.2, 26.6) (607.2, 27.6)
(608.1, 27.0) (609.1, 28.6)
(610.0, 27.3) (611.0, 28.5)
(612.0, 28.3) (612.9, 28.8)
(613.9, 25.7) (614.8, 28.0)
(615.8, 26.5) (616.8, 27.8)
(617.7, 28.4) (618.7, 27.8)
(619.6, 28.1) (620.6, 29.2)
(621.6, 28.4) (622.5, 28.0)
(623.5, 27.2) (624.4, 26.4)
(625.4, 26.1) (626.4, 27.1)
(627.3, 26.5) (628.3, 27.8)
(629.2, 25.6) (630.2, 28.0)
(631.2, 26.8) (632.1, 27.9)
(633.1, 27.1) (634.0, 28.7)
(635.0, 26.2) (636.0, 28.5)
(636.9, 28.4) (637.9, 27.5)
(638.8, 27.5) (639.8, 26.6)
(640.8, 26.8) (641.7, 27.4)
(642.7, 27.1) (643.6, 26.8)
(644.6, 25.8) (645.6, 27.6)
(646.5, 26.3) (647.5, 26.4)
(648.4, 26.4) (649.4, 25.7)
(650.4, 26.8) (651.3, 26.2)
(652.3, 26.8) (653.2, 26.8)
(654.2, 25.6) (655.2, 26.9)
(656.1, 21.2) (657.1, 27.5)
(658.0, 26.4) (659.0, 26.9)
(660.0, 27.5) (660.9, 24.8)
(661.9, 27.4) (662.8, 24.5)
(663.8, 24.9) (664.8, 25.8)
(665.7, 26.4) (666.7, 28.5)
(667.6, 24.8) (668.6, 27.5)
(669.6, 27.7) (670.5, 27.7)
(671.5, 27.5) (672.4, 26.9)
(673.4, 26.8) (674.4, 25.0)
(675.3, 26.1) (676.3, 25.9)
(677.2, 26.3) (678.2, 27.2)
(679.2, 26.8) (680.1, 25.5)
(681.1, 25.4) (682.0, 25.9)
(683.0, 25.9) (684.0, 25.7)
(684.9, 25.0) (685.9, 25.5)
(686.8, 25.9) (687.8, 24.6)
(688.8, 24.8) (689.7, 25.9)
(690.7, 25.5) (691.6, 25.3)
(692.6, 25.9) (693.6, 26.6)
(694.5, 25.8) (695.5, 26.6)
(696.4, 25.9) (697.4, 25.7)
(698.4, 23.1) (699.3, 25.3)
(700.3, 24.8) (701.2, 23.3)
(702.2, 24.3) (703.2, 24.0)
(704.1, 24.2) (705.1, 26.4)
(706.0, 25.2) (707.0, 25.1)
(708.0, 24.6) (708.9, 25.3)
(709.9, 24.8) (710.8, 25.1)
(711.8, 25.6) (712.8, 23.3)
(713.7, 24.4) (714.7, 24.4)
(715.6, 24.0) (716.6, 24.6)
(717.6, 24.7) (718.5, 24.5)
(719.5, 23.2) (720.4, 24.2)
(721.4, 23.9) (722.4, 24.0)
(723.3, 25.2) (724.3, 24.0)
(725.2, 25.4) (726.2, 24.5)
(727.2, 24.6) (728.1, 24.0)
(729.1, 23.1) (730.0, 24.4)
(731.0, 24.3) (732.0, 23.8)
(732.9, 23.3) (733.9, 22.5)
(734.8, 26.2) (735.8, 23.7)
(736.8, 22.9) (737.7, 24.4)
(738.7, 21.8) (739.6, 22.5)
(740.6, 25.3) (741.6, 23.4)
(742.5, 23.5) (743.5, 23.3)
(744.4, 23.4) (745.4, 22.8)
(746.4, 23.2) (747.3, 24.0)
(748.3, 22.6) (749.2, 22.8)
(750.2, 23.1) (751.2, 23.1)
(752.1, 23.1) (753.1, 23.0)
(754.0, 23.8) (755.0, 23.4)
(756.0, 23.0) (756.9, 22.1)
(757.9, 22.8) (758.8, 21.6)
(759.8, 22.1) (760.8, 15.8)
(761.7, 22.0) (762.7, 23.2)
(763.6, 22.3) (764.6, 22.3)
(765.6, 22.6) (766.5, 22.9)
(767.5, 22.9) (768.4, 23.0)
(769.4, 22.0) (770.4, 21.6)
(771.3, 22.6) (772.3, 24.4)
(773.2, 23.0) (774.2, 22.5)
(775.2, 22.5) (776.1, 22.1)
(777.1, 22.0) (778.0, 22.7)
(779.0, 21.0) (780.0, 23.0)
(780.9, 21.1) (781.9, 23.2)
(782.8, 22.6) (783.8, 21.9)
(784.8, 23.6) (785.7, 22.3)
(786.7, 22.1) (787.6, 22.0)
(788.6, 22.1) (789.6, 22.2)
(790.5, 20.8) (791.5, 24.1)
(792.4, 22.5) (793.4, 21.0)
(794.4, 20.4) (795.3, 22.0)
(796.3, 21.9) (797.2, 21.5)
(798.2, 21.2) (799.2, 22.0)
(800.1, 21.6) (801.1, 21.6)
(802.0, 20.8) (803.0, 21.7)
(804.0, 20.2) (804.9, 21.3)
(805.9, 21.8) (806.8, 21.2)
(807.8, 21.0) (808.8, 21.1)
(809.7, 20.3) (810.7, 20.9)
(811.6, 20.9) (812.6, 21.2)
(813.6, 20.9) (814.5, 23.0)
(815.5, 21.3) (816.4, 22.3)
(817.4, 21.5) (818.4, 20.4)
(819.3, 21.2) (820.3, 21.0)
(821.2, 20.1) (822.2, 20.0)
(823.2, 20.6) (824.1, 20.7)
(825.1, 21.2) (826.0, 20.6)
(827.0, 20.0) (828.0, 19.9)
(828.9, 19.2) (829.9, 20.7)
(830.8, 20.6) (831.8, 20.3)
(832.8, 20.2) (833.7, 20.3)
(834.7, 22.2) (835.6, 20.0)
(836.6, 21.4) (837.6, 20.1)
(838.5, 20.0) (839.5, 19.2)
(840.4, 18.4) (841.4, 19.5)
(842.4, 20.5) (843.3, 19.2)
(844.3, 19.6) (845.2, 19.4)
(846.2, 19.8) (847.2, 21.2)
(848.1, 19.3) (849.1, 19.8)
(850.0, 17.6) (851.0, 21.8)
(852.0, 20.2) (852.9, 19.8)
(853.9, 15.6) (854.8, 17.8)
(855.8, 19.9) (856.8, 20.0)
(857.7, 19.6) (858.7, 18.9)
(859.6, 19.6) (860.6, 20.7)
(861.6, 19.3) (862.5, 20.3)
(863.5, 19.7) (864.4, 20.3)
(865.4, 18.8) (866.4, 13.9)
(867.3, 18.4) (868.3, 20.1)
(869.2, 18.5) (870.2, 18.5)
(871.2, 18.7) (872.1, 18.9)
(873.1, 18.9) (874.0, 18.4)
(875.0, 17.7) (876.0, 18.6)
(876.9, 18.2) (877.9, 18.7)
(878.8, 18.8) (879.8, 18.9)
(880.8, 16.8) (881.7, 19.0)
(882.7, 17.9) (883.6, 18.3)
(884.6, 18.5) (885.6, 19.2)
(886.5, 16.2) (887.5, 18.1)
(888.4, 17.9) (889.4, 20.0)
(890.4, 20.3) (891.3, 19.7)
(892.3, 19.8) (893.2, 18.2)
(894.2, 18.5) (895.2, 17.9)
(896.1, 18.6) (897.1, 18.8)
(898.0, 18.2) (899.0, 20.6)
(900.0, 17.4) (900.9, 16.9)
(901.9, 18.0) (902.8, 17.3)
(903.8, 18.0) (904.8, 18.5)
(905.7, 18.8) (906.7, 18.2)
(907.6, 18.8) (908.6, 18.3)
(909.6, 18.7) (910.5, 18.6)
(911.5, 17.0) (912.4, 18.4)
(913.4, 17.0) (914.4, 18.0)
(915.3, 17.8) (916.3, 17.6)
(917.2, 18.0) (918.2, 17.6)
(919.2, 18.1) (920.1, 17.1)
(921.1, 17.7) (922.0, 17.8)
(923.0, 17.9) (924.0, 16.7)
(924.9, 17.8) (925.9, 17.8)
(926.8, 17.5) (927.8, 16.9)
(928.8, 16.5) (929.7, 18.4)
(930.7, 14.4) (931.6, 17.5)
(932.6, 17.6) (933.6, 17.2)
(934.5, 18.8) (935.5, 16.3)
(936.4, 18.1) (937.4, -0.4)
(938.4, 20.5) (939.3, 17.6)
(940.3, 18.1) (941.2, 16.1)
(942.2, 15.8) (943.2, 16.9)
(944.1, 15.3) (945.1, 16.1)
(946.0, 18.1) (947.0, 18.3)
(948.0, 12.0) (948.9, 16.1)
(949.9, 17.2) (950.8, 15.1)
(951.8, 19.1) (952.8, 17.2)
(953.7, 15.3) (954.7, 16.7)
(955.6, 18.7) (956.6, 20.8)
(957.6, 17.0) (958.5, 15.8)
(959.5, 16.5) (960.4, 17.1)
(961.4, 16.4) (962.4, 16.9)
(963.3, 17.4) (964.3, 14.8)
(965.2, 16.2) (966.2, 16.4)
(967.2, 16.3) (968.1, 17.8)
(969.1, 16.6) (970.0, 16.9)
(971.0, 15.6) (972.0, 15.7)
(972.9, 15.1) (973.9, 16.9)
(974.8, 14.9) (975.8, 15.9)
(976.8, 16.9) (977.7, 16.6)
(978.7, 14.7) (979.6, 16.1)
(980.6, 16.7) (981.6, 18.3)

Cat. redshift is 0.000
